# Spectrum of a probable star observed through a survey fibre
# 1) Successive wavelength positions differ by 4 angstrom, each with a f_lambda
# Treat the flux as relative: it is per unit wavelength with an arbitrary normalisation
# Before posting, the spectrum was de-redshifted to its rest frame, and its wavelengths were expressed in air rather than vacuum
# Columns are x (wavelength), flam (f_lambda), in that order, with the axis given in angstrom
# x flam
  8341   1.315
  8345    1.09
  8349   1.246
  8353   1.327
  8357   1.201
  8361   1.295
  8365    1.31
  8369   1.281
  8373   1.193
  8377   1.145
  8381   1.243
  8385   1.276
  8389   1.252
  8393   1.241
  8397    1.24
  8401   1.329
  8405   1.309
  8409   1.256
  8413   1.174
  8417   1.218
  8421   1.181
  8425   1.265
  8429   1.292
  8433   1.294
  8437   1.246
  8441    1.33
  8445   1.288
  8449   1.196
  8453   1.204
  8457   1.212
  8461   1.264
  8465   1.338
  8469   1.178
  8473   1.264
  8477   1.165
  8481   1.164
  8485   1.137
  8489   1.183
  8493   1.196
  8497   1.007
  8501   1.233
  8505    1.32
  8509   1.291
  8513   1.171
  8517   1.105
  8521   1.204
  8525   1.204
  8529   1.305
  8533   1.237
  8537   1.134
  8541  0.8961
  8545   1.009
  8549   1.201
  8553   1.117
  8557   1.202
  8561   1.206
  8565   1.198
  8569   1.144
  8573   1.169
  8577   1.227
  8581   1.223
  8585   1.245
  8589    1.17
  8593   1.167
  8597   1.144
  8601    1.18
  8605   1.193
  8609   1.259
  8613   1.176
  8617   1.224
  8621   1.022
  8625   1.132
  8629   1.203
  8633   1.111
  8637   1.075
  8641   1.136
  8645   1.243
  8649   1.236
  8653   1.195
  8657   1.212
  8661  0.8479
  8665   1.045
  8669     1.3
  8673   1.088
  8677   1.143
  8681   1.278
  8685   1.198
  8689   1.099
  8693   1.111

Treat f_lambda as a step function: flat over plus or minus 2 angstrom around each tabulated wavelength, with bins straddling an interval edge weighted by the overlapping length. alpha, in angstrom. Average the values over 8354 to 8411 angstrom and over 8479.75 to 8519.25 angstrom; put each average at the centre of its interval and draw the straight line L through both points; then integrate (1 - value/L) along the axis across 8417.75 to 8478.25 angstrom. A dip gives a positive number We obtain -1.7 angstrom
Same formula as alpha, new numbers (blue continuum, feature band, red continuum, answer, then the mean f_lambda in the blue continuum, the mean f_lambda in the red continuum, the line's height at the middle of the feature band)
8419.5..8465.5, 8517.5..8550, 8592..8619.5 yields 2.0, 1.26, 1.19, 1.22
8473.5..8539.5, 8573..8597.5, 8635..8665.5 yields -0.9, 1.19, 1.13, 1.16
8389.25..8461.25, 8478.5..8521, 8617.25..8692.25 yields 1.2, 1.25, 1.14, 1.22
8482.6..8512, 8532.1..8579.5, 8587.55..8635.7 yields 1.4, 1.19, 1.16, 1.18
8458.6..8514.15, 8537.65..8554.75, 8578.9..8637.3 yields 1.9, 1.21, 1.17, 1.19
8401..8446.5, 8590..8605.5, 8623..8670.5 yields 0.0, 1.26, 1.14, 1.17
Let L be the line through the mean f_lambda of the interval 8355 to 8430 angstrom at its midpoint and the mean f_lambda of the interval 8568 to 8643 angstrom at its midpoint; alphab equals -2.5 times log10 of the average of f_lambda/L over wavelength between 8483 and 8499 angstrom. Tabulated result 0.07 mag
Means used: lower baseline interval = 1.25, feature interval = 1.13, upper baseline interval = 1.17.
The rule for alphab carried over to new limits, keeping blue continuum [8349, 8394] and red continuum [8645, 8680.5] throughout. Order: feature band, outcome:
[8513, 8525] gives 0.030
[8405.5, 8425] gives 0.013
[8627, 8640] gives 0.025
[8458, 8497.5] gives 0.014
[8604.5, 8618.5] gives -0.046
